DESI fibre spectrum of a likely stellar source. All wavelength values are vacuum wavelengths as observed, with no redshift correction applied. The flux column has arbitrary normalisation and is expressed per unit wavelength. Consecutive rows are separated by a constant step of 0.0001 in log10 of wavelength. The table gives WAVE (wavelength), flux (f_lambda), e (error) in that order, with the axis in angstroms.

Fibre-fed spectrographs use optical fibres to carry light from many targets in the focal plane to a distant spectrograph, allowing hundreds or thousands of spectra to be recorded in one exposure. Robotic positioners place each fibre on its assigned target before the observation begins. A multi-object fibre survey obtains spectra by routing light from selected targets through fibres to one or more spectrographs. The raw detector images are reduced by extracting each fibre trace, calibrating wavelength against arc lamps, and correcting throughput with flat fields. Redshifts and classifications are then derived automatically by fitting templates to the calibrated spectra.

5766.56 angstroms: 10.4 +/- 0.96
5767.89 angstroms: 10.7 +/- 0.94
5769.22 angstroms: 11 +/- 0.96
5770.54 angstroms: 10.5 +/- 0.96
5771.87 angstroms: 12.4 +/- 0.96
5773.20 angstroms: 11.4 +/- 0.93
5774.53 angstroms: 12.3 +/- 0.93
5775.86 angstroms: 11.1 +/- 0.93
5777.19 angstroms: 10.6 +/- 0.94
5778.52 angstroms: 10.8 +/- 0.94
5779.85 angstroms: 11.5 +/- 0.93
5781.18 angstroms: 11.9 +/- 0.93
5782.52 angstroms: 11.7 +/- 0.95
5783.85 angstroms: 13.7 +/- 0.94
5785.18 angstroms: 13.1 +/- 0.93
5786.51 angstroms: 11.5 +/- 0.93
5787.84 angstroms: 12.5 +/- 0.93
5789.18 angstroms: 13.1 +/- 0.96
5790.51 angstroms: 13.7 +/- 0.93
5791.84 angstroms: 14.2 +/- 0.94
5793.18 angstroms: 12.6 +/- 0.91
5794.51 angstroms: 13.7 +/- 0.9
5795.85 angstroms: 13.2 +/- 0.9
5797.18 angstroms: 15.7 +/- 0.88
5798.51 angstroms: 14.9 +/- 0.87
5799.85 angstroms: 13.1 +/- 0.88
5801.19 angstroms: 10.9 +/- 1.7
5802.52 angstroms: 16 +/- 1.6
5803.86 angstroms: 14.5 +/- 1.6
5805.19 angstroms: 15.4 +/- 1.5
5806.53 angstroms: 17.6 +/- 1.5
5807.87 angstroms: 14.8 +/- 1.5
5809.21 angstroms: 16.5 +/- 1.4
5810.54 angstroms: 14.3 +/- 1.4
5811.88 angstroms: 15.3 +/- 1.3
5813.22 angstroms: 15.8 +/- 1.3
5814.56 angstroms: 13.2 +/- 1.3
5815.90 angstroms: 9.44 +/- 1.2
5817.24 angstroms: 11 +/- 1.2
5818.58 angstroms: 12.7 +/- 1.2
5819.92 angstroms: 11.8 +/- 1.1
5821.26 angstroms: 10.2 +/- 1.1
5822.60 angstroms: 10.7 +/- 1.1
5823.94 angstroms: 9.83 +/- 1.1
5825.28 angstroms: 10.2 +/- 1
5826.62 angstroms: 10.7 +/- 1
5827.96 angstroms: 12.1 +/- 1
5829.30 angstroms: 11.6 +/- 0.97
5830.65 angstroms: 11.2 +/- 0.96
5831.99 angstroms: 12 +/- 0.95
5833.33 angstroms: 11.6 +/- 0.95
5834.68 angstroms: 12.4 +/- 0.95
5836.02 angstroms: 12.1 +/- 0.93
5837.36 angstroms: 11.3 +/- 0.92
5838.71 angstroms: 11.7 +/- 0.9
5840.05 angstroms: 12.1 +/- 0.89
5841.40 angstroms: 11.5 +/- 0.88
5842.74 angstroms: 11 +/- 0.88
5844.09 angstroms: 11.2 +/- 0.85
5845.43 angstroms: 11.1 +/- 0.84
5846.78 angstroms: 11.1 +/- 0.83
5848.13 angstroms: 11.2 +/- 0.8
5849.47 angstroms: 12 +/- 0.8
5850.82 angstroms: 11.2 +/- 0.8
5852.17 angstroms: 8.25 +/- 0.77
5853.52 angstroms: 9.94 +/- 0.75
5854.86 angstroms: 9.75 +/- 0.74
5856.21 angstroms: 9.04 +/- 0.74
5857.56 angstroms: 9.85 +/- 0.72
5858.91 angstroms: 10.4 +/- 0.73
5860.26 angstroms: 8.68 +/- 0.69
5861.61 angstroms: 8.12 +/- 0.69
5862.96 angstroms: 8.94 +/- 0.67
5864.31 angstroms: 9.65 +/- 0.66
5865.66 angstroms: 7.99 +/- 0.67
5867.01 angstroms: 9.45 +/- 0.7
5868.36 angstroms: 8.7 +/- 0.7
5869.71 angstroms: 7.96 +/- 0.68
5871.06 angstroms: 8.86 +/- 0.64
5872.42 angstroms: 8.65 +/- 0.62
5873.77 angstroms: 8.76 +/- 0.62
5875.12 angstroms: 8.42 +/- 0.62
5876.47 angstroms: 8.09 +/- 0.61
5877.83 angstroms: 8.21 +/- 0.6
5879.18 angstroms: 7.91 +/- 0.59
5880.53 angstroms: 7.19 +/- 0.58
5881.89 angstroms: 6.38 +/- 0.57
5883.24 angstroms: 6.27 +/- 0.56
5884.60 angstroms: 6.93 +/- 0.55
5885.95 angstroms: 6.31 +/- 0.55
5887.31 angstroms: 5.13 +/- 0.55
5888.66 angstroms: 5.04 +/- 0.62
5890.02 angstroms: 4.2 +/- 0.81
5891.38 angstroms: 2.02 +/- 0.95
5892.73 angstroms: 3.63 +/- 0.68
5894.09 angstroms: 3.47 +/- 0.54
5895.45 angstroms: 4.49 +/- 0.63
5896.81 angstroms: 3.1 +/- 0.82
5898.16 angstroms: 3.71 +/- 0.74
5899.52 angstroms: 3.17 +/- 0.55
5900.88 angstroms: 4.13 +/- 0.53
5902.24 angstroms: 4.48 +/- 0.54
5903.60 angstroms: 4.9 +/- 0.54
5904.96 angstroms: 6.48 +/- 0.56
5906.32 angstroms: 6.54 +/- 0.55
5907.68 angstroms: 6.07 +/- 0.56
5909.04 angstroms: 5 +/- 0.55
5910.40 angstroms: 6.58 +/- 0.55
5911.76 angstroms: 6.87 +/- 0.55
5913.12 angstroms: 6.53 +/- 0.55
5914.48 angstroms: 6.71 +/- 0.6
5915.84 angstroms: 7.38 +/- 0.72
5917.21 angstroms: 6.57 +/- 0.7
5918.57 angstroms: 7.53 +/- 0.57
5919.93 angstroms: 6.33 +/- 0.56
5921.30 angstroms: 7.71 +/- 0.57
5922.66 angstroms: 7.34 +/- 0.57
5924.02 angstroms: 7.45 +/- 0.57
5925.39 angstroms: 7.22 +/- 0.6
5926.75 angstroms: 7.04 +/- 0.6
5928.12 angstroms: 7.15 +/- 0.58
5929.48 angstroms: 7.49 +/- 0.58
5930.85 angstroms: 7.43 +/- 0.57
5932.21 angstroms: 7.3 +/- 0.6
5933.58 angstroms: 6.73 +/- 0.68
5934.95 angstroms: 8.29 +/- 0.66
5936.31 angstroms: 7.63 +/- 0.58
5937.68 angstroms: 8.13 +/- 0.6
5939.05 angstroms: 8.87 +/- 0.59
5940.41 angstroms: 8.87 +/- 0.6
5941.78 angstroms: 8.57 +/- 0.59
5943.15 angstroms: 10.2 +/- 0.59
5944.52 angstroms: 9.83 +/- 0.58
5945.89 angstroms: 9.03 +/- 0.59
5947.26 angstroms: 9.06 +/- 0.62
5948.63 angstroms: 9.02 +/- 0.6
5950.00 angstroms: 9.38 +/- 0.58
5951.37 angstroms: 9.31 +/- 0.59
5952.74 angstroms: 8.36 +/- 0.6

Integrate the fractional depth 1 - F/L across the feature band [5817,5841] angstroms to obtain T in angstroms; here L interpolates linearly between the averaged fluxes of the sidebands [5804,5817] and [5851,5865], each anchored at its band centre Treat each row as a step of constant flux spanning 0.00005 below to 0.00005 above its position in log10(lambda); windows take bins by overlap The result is 2.0 angstroms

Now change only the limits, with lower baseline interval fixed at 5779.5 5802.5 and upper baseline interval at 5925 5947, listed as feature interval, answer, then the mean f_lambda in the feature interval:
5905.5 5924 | 4.4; 6.73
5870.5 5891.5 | 6.6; 6.88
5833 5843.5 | -0.2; 11.7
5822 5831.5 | 0.8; 10.9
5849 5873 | 3.2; 9.28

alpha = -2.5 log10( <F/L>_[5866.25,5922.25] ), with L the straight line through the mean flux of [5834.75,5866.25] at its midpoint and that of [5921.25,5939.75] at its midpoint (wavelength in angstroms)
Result 0.38 mag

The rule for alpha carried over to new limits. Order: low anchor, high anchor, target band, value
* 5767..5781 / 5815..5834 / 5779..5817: -0.218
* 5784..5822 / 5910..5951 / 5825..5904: 0.291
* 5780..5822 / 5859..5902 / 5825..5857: -0.115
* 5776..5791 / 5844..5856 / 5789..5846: -0.126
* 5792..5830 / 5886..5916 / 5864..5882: -0.112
